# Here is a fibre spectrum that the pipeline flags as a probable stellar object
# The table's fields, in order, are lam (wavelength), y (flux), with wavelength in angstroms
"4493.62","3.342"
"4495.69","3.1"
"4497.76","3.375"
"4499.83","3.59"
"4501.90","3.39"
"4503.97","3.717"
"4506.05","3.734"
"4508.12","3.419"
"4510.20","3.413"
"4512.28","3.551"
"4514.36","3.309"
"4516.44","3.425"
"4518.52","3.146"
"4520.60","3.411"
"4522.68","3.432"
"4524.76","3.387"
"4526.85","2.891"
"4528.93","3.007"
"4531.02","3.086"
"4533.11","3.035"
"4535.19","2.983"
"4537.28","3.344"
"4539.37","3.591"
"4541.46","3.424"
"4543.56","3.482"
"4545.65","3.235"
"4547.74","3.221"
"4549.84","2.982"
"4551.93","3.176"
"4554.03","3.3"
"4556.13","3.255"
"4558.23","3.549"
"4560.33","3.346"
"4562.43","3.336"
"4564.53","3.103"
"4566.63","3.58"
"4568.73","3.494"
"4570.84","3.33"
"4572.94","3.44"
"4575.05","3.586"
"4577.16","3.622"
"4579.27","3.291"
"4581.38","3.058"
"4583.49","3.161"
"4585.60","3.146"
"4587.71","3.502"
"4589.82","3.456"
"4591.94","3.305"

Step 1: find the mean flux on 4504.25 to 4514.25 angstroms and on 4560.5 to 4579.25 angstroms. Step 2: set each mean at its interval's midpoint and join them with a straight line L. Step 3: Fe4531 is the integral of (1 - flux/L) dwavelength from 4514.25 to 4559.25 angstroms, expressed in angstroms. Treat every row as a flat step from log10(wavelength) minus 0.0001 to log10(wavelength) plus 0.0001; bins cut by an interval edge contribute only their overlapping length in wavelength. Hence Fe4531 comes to 2.8 angstroms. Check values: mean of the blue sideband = 3.52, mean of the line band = 3.26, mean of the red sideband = 3.42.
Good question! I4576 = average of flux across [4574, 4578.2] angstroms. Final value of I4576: 3.6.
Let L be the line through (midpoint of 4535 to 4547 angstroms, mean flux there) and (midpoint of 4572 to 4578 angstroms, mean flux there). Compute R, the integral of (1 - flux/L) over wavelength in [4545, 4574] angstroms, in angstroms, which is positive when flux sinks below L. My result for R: 1.3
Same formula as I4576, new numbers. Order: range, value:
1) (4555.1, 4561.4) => 3.38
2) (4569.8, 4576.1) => 3.45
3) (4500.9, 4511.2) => 3.54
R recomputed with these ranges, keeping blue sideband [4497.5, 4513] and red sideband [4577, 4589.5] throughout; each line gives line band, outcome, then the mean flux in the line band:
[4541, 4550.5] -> 0.4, 3.27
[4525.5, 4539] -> 1.4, 3.09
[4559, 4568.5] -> 0.0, 3.36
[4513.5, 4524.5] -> 0.4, 3.35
